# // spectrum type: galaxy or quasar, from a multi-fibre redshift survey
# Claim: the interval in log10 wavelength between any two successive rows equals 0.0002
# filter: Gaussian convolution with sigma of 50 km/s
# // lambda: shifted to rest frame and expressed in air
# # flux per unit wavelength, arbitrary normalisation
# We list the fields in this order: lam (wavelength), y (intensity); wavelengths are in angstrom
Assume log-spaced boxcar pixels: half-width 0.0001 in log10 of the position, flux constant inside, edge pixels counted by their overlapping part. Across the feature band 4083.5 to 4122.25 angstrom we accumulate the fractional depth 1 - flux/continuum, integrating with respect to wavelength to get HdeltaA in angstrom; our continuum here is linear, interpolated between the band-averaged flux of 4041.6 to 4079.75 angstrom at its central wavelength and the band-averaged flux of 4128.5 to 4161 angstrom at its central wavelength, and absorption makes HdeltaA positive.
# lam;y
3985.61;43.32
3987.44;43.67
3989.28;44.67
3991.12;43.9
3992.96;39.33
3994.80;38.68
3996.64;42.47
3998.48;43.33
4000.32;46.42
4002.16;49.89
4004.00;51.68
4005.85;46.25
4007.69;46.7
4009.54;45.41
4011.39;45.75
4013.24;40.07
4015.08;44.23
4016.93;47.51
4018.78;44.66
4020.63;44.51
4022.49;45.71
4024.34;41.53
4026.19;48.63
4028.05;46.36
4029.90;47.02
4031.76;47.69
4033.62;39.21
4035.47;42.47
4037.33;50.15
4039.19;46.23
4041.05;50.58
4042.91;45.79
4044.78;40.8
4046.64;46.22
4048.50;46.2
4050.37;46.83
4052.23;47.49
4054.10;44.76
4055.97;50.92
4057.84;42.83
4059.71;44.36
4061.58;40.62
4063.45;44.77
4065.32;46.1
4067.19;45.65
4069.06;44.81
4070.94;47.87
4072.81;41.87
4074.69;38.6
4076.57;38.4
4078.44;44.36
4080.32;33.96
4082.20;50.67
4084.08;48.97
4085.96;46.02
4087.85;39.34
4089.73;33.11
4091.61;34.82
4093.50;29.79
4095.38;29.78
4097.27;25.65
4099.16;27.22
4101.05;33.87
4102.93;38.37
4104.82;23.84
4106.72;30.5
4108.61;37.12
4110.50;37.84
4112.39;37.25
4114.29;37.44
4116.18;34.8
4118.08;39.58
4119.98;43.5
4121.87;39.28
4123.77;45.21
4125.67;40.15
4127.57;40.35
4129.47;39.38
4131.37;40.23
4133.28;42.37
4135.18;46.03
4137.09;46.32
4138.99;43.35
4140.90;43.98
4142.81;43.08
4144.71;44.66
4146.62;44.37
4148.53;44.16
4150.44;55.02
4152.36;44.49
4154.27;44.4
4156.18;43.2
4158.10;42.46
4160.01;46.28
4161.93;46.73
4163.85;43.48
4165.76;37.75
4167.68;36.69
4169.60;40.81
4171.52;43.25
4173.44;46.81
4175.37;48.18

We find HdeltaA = 7.8 angstrom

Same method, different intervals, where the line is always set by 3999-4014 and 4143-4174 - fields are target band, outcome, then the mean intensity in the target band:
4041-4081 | 1.25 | 44.2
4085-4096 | 2.30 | 35.7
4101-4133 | 4.93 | 37.8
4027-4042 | -0.06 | 46.2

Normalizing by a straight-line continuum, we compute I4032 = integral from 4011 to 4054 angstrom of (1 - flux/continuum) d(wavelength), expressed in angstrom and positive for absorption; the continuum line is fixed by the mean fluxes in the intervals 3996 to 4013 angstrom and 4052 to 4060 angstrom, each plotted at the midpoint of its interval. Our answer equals 0.6 angstrom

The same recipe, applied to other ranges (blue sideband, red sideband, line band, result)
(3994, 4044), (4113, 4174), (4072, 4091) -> 1.2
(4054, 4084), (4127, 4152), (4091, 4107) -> 5.0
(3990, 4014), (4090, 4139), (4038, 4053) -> -1.7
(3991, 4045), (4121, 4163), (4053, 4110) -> 6.7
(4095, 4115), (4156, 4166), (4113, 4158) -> -4.8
